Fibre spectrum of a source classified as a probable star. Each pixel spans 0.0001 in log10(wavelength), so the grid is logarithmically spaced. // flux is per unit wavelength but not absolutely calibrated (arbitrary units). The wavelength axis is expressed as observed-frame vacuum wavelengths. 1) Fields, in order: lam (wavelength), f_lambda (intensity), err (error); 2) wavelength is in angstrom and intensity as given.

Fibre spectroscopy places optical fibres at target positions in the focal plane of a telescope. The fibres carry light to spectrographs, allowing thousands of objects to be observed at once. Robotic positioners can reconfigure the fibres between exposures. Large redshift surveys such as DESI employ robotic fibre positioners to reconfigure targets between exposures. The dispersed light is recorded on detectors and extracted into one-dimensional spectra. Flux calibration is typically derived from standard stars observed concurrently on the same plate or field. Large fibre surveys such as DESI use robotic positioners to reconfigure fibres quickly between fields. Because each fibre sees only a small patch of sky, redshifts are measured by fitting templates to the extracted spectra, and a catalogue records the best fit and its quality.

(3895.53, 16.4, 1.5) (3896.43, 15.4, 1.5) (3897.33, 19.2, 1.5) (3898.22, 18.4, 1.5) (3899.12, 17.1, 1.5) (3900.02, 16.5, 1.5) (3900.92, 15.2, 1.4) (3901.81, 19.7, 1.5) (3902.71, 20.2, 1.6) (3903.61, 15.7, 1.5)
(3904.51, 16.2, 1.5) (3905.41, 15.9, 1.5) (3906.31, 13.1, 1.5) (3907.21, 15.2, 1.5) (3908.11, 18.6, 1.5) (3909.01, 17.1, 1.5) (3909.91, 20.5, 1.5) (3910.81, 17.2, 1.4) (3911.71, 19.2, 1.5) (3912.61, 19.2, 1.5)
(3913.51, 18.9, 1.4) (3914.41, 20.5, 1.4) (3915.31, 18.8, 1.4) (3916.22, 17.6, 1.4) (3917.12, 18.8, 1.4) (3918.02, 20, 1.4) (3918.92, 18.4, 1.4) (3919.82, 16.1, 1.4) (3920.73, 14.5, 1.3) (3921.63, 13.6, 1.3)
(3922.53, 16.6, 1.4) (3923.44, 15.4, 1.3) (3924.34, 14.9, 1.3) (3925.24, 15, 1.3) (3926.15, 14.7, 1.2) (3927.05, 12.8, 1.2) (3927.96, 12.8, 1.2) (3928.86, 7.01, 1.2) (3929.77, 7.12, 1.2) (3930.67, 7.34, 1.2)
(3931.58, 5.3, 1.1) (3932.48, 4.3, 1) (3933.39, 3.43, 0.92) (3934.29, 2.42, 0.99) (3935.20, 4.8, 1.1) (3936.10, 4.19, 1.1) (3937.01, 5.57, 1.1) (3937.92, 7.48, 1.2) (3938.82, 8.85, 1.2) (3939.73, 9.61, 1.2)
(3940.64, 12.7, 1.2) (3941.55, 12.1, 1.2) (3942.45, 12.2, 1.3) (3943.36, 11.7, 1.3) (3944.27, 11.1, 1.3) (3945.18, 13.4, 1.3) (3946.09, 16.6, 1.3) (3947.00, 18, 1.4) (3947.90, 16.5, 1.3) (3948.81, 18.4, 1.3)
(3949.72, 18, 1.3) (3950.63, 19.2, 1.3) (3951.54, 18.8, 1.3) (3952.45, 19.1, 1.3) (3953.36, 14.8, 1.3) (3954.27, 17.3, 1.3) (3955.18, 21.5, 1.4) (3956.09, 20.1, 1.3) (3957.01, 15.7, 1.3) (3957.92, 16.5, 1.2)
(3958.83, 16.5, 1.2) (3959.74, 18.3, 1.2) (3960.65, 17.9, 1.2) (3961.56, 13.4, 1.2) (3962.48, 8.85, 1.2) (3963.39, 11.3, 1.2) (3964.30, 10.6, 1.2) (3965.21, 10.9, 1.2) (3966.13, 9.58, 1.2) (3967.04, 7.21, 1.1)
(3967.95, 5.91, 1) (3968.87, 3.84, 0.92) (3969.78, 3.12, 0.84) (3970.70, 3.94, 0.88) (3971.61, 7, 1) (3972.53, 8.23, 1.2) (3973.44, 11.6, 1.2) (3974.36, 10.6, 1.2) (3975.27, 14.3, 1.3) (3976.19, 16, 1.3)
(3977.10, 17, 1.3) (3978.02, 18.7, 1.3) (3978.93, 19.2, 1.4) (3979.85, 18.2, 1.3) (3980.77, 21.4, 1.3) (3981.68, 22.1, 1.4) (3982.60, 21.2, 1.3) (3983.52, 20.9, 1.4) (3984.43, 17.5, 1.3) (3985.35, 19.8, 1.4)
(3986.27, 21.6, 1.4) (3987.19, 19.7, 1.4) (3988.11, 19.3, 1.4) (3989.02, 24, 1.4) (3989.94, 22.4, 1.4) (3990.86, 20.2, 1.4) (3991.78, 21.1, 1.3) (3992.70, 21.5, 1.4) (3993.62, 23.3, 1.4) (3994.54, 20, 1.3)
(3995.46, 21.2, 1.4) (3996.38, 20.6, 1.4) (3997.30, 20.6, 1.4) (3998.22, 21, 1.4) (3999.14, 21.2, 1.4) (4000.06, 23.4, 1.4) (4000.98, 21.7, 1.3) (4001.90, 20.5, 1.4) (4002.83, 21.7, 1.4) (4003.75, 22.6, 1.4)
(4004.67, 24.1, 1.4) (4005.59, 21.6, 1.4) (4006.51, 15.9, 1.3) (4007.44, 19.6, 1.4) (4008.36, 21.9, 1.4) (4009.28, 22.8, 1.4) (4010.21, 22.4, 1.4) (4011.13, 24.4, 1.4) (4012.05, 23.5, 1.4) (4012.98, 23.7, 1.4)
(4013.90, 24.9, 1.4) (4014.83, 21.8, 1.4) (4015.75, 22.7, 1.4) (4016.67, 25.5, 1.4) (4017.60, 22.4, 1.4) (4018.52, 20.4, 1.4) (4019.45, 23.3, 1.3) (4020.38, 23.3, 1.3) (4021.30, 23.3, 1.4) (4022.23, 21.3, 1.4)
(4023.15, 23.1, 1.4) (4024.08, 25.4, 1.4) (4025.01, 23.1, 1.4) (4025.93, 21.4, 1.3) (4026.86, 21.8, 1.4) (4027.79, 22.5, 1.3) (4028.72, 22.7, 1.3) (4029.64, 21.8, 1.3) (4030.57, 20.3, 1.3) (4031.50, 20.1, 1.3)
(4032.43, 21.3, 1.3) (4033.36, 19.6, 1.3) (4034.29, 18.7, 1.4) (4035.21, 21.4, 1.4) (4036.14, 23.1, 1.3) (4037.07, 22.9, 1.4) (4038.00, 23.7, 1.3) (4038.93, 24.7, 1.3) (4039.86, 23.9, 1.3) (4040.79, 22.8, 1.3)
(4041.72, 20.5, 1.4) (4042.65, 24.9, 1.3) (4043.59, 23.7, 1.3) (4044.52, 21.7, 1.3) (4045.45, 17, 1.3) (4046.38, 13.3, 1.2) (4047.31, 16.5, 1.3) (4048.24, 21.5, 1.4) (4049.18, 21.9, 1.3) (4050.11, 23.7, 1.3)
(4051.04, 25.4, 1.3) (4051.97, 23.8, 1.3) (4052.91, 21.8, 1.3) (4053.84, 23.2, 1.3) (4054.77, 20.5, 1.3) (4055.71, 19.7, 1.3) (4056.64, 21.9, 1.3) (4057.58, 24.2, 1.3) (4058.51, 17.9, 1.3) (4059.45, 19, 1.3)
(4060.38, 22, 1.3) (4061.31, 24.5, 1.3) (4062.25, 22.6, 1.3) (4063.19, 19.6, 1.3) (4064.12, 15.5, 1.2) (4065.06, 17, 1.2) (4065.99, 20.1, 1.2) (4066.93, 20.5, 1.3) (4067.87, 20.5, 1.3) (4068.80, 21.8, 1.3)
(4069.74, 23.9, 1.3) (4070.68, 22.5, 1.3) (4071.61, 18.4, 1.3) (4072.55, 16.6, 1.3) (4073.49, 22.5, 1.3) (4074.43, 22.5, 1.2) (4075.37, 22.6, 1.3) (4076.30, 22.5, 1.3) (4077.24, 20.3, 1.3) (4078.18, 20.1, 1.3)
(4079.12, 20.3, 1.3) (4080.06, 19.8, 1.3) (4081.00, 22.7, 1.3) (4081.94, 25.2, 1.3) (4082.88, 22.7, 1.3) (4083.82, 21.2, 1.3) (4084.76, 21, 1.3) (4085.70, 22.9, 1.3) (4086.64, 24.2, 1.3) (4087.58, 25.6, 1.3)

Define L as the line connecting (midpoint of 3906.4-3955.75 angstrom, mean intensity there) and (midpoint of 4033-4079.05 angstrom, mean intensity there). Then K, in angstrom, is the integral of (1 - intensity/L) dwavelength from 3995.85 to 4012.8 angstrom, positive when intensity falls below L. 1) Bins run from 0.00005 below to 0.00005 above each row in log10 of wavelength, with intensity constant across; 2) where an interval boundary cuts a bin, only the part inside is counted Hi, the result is -3.21 angstrom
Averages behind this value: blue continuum 14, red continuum 21.2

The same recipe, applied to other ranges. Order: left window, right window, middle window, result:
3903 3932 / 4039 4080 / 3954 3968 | 2.54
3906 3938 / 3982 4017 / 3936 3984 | 9.90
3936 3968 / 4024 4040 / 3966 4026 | -2.19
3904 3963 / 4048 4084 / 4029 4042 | -1.37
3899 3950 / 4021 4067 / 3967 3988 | 3.44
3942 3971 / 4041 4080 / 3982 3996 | -4.27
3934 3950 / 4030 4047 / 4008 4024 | -3.47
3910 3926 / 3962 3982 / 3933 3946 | 5.35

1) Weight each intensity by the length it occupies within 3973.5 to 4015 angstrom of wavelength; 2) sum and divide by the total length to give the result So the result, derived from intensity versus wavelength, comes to 20.6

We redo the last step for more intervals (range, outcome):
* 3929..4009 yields 15.3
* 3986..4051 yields 21.8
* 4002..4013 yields 21.9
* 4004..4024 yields 22.5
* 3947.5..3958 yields 18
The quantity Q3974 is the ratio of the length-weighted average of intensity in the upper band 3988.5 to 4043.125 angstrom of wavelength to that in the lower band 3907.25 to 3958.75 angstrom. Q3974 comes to 1.56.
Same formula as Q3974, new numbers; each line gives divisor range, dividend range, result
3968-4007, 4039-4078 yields 1.17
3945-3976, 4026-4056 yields 1.60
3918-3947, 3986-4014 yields 1.97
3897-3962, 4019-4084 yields 1.46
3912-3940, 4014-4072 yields 1.78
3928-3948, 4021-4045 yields 2.44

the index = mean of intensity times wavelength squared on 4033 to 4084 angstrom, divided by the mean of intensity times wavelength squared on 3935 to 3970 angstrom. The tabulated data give 1.7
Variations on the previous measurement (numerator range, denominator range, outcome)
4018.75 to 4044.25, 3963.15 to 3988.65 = 1.64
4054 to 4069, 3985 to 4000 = 1.00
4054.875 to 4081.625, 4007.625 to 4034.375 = 0.95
